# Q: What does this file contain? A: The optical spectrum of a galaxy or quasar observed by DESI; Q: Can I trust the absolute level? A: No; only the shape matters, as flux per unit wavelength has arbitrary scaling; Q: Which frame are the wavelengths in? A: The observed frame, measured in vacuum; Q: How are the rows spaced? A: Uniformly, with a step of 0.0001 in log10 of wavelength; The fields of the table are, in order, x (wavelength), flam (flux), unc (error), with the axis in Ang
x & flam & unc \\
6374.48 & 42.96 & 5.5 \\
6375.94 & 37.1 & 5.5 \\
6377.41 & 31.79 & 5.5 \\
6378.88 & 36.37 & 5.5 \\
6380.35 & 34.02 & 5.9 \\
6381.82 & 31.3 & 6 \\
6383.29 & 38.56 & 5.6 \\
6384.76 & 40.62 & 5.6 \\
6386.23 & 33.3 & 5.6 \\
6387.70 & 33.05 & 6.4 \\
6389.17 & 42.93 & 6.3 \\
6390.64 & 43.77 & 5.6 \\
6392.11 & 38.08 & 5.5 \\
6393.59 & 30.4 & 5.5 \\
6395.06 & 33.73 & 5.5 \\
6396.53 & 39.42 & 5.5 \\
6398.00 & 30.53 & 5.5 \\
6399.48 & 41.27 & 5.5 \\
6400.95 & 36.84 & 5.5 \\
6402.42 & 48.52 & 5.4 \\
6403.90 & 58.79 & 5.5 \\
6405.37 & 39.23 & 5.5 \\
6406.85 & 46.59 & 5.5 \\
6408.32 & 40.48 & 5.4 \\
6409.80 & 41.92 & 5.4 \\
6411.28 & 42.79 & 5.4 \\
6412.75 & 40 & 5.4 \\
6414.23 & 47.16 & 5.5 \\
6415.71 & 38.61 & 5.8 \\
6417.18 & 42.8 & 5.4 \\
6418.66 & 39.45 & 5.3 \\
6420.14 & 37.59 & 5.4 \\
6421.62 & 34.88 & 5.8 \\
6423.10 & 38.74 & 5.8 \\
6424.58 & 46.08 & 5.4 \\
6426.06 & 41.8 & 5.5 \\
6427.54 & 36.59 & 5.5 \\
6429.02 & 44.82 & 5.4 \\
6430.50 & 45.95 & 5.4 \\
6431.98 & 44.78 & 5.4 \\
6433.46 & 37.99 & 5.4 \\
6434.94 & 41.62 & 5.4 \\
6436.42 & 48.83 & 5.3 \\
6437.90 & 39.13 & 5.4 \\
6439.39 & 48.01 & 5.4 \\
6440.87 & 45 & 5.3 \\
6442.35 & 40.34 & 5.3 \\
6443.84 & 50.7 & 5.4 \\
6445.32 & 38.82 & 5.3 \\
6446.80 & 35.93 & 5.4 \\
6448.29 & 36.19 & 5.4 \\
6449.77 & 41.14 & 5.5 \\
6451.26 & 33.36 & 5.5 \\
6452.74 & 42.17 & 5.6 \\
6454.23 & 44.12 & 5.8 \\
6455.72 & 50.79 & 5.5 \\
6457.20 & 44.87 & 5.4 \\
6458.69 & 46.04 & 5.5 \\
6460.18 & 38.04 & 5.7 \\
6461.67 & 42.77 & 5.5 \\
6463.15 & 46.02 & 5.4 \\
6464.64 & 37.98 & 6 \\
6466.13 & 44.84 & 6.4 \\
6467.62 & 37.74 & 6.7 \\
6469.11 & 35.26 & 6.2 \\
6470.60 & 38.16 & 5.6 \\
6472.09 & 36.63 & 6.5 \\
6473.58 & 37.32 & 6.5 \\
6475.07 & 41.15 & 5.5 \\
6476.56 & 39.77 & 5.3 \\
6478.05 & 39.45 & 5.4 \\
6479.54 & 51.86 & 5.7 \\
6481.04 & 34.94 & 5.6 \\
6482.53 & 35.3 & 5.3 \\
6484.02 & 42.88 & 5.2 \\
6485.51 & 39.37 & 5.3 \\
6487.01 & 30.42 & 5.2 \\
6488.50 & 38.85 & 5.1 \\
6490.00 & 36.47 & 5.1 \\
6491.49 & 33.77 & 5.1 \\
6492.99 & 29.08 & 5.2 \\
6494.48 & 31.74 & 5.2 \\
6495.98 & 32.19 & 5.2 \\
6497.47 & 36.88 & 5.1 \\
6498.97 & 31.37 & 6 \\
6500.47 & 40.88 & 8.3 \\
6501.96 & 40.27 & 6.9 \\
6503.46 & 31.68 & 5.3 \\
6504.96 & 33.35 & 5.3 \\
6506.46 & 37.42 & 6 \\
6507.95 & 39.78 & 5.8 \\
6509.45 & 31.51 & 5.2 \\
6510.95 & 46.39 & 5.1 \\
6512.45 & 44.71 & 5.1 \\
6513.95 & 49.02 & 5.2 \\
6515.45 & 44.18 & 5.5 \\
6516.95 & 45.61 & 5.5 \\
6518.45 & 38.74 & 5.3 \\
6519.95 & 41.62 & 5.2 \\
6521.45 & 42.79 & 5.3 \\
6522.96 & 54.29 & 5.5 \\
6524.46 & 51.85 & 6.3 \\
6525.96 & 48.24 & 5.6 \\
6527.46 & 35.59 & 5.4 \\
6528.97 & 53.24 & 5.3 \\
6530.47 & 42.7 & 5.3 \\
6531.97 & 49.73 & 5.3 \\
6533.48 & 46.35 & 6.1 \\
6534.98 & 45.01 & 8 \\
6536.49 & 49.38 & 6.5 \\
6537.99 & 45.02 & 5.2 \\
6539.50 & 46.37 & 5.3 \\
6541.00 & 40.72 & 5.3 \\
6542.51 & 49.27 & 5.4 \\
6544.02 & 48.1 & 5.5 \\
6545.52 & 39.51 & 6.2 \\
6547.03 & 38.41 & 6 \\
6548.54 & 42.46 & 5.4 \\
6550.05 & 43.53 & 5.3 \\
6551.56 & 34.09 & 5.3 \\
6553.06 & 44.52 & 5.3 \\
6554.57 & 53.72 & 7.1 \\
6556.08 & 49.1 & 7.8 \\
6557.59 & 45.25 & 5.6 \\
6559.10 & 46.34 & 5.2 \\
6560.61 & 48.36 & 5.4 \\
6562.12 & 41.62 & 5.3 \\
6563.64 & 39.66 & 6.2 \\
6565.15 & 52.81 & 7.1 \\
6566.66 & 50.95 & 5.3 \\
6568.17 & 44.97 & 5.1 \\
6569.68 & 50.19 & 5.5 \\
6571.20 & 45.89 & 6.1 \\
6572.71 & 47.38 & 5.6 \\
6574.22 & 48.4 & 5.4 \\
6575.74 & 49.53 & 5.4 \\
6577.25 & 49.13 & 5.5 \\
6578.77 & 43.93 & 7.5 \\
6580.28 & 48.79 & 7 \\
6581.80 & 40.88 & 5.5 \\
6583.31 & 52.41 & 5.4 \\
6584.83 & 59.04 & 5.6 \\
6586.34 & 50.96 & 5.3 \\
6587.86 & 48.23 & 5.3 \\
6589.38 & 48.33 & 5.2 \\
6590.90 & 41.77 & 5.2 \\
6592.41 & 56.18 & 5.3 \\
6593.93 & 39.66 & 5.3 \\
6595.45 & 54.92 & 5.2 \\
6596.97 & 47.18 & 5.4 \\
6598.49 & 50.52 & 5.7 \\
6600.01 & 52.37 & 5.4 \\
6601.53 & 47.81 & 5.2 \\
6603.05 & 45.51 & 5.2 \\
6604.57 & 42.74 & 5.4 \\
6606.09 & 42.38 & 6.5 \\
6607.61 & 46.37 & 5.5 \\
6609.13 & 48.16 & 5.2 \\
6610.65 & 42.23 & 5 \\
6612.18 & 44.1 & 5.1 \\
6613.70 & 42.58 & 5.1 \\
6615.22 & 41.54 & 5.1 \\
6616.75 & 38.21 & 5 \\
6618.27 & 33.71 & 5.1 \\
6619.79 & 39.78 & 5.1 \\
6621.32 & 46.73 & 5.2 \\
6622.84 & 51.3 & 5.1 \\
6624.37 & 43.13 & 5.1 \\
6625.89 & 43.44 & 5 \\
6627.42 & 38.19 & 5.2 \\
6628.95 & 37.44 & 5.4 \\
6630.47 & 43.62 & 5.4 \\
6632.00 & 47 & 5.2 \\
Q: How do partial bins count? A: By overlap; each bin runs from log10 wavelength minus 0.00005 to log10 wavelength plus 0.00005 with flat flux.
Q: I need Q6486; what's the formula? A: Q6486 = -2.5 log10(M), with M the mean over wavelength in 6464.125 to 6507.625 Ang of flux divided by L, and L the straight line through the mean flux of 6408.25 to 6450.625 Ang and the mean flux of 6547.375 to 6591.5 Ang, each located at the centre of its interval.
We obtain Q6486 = 0.18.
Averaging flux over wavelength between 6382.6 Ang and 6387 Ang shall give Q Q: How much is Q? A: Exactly 37.5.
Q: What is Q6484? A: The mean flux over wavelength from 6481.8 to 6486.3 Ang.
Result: 39.1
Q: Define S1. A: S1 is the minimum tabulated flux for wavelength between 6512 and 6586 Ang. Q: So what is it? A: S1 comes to 34.09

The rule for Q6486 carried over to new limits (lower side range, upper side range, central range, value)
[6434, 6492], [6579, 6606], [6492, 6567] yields 0.05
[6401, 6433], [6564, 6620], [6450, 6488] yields 0.09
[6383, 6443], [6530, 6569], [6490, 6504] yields 0.26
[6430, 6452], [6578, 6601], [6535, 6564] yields 0.06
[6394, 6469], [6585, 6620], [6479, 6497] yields 0.19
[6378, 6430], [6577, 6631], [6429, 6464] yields -0.05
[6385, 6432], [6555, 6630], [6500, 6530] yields 0.03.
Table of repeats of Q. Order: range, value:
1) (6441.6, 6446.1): 43.3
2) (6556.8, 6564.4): 44.2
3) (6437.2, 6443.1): 43.1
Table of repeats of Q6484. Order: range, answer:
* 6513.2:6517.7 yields 46.3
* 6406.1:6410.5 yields 43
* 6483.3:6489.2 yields 37.9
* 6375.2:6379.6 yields 35.1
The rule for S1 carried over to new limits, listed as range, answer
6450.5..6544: 29.08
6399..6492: 30.42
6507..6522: 31.51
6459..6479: 35.26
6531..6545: 40.72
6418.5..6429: 34.88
